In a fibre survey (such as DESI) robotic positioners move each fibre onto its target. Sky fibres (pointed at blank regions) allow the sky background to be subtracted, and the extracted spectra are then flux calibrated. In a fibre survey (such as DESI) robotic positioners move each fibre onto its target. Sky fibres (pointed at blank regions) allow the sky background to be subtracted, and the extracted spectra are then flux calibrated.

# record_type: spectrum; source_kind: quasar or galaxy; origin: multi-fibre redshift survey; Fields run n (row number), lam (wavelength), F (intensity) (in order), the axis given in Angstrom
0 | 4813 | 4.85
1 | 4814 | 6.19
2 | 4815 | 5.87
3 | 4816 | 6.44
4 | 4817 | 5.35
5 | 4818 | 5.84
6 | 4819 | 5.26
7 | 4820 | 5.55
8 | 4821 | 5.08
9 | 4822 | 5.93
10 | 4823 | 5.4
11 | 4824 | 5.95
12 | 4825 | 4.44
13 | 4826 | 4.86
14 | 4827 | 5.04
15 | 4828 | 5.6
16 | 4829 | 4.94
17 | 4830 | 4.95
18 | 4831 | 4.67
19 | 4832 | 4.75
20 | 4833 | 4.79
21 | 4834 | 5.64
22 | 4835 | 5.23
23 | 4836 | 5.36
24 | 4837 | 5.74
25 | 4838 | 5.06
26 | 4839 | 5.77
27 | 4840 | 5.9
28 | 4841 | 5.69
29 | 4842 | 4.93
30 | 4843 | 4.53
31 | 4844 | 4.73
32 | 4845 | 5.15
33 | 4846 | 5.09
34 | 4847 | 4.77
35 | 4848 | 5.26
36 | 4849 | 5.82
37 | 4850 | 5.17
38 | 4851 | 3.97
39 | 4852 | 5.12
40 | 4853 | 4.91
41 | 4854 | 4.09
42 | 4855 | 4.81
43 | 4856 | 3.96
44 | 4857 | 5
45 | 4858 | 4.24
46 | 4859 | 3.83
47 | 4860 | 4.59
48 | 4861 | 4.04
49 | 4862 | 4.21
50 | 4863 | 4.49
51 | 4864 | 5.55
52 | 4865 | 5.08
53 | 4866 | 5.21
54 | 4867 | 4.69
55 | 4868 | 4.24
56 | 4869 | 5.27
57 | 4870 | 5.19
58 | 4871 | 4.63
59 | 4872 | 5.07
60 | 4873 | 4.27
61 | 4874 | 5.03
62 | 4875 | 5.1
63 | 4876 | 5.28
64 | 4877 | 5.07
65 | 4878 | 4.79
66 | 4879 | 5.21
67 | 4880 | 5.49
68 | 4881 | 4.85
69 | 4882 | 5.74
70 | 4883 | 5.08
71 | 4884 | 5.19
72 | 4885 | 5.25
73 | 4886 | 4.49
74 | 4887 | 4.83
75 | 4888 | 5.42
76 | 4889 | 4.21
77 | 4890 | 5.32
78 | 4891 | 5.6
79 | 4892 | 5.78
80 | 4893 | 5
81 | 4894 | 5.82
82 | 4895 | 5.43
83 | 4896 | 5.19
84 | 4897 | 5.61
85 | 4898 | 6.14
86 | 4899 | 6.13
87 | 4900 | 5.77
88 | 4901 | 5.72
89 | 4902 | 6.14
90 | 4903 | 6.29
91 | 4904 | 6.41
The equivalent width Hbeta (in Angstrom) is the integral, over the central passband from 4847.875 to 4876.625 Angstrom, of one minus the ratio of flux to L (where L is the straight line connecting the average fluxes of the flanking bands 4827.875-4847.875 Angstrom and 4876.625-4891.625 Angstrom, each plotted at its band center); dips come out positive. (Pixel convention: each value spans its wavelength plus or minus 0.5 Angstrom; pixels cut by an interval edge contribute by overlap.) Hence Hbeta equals 2.10 Angstrom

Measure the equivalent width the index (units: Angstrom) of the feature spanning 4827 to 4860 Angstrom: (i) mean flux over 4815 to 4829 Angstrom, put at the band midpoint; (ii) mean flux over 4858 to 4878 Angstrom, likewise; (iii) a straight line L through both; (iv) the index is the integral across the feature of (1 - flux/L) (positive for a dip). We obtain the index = 0.97 Angstrom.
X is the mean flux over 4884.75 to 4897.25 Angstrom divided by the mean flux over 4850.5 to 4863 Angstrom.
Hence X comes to 1.2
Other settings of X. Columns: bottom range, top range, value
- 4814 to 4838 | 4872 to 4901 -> 0.98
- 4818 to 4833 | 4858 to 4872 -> 0.91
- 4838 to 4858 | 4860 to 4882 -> 0.99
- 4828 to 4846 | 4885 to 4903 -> 1.06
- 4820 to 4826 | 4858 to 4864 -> 0.81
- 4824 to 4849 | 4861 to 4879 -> 0.95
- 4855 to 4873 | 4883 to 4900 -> 1.15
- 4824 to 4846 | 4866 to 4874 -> 0.93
